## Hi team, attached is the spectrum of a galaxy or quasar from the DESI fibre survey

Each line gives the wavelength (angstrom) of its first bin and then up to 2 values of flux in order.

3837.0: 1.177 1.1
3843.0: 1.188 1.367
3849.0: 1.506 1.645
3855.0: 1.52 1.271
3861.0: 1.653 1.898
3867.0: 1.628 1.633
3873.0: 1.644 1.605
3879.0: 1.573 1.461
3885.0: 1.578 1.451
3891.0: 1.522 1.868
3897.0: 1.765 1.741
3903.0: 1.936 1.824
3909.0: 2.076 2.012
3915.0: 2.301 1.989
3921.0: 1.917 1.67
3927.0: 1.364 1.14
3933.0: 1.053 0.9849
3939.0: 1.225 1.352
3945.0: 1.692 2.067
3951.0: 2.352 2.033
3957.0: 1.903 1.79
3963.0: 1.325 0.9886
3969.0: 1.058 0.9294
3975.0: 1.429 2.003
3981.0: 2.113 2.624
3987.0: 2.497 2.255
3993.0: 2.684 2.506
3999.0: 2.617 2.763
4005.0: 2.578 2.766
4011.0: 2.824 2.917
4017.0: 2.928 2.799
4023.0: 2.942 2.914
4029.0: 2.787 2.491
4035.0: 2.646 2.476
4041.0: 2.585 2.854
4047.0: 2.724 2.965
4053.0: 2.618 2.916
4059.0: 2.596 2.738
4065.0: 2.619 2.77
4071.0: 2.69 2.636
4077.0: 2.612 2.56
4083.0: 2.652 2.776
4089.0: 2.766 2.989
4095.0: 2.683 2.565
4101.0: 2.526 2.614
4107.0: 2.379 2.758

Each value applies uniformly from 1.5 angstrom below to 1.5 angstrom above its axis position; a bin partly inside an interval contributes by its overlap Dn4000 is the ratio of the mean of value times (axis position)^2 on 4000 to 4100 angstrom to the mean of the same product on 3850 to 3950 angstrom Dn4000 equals 1.8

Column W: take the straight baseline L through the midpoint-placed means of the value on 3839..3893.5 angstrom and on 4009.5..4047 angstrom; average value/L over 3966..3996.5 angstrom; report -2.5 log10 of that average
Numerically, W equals 0.24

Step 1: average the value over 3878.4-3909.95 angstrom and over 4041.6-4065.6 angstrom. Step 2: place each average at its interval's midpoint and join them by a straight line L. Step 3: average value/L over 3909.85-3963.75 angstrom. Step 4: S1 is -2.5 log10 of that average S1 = 0.17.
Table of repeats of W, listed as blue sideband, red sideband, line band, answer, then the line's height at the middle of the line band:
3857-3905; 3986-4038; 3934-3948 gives 0.47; 2.13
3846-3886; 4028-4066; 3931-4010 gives 0.18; 2.22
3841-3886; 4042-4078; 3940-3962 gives 0.12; 2.07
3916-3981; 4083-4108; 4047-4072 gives -0.15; 2.4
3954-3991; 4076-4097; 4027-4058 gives -0.16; 2.34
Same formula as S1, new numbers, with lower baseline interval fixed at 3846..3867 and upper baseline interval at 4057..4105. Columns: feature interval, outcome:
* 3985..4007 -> -0.137 mag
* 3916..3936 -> 0.259 mag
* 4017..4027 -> -0.208 mag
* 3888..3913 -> -0.016 mag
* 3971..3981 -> 0.342 mag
